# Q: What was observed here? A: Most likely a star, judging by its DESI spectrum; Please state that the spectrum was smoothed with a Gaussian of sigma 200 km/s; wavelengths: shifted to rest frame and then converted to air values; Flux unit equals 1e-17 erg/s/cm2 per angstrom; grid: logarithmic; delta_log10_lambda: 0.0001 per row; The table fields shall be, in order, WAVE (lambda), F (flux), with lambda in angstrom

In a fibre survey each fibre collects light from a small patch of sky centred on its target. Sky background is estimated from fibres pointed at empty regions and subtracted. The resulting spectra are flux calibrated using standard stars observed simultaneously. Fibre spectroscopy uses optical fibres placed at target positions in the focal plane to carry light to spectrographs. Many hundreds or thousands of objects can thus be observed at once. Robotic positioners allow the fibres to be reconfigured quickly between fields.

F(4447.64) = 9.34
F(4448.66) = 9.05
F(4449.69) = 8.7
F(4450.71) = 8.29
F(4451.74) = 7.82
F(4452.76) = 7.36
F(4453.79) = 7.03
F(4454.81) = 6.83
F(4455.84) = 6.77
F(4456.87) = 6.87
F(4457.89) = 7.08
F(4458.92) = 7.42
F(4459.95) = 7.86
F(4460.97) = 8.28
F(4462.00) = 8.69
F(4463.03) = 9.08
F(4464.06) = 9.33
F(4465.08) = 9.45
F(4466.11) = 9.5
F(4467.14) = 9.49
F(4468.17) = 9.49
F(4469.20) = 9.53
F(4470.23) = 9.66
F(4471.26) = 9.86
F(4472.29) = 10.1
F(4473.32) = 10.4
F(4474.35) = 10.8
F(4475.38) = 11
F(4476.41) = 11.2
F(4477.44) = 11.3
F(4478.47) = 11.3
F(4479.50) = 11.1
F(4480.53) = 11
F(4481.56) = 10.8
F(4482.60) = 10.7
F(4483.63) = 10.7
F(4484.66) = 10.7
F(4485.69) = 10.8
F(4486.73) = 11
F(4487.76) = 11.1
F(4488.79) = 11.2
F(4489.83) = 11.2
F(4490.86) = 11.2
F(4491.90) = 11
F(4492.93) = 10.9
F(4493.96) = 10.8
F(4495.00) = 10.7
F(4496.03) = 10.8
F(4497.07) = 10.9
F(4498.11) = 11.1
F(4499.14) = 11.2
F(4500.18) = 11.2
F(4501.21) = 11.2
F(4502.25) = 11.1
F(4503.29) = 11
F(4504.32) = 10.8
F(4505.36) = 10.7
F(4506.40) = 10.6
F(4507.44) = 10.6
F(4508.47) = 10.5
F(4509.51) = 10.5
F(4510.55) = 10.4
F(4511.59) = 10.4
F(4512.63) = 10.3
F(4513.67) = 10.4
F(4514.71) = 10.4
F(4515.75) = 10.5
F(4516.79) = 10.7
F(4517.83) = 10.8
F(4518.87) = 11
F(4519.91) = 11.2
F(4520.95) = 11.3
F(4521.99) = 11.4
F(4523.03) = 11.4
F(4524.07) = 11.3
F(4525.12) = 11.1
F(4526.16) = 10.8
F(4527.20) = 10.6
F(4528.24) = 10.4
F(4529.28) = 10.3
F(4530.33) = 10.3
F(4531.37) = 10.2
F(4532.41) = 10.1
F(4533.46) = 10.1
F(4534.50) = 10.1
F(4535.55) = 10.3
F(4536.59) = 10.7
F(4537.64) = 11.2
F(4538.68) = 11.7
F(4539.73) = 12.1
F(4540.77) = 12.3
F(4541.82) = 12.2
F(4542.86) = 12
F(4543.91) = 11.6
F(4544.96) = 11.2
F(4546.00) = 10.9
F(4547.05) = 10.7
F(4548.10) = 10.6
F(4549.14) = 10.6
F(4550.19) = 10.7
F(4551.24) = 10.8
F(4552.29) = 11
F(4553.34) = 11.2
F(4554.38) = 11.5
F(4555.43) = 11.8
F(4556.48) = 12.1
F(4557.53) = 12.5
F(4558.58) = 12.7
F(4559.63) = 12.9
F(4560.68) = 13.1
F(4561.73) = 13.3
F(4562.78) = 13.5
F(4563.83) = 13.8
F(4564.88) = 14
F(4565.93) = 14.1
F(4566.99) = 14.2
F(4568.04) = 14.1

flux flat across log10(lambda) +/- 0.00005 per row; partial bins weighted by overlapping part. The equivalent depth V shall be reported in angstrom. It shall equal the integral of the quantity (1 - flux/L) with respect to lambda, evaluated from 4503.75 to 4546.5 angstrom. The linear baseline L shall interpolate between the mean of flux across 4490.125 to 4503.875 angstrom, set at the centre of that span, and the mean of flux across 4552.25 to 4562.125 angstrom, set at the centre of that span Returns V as 2.7 angstrom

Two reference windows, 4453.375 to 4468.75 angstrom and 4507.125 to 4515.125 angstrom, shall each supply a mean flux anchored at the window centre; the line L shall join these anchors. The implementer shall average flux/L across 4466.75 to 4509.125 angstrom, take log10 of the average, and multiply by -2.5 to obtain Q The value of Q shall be -0.15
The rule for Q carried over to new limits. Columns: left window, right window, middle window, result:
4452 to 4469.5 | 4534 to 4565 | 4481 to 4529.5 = -0.09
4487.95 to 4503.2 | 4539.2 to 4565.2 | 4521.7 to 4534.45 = 0.09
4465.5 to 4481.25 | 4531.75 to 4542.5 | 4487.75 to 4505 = -0.04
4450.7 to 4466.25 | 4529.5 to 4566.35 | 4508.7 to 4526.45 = -0.04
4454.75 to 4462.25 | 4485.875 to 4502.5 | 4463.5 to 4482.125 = -0.16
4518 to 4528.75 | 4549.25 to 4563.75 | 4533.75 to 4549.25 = 0.04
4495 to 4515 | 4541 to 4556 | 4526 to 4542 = 0.03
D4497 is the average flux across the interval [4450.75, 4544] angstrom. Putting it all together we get 10.3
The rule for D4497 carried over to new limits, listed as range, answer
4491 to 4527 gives 10.9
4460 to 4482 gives 10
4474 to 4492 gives 11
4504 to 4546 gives 10.9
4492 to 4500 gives 10.9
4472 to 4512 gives 10.9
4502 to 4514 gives 10.6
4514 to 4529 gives 10.9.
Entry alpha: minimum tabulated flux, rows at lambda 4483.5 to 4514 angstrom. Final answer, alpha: 10.3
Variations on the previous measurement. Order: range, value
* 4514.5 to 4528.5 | 10.4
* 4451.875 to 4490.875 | 6.77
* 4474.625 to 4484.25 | 10.7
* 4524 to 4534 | 10.1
